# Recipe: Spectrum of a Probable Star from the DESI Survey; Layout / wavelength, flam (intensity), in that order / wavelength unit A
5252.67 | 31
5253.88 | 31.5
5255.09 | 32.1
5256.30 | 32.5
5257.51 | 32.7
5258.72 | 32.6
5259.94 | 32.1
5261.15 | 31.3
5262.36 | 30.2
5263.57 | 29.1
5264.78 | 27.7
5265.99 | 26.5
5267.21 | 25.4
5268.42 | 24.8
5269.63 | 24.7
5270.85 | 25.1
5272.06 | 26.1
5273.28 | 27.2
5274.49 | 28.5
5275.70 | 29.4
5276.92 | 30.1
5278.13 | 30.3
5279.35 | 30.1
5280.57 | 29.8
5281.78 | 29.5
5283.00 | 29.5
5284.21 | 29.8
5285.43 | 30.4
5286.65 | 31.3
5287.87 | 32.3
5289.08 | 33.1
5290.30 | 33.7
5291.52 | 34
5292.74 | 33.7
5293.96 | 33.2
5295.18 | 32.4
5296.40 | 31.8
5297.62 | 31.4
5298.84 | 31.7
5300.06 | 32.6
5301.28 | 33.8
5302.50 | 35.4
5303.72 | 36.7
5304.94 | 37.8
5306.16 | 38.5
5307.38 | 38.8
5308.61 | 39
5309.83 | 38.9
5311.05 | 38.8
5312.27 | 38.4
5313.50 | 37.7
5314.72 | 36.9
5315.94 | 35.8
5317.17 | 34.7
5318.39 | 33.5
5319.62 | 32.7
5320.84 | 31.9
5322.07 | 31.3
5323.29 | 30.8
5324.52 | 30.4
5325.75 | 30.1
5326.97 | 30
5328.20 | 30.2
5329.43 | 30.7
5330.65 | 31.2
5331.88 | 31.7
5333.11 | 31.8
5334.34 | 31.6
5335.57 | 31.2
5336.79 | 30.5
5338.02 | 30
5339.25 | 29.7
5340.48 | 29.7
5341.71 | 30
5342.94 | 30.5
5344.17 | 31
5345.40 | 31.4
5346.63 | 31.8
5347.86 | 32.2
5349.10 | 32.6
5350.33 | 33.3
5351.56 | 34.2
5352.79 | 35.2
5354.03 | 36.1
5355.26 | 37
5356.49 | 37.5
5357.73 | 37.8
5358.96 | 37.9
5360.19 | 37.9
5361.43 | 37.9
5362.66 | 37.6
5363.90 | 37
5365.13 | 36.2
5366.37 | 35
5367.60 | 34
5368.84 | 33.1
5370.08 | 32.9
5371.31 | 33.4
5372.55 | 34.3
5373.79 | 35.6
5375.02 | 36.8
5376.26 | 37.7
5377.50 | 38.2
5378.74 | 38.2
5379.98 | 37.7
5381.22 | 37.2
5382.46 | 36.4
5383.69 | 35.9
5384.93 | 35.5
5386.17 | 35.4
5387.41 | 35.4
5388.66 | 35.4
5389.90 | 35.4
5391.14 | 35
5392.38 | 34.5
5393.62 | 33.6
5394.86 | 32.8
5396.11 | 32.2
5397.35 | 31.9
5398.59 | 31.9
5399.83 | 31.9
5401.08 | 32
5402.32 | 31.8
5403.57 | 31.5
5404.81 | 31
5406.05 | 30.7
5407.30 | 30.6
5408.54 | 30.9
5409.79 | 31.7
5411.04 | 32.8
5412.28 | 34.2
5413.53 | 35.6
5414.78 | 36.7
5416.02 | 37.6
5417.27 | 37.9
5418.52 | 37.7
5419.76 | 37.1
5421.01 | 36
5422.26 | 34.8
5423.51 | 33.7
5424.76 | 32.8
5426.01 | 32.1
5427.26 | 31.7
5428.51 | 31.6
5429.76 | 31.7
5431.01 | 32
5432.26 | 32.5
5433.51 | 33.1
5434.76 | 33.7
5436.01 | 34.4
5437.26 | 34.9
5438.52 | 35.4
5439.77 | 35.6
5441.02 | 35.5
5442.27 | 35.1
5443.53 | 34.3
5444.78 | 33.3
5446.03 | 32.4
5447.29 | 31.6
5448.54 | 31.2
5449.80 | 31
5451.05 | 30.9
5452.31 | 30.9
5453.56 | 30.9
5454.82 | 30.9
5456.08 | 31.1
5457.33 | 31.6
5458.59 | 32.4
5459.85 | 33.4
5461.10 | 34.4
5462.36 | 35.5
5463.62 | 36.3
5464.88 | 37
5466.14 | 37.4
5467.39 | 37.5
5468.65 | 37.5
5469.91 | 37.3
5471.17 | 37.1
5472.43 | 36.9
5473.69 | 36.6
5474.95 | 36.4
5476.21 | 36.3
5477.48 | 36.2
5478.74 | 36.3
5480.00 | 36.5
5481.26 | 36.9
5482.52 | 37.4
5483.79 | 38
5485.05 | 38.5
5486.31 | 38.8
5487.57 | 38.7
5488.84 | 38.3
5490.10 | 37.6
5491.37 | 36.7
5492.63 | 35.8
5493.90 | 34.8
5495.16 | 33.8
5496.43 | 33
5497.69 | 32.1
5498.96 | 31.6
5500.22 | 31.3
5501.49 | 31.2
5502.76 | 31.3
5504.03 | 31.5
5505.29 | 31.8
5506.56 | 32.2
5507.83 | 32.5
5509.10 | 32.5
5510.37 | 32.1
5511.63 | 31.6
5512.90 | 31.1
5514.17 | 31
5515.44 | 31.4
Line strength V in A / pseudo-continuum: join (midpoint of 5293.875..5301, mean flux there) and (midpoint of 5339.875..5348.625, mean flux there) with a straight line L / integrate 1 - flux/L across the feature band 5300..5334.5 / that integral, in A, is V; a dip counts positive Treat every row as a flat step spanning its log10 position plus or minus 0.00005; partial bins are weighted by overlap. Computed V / -2.8 A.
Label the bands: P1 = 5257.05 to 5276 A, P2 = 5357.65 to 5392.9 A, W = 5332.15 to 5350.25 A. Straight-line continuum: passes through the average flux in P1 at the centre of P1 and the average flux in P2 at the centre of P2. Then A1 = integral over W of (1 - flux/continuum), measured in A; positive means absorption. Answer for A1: 1.4 A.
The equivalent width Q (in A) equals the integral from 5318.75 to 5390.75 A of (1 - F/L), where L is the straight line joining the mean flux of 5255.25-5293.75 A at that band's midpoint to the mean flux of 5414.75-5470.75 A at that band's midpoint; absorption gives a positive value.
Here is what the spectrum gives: -4.5 A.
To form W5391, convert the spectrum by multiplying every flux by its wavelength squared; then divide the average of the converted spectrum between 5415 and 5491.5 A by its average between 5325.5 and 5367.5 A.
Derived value 1.1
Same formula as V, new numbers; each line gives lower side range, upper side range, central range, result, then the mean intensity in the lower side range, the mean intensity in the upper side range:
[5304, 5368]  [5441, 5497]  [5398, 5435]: 1.5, 34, 35.1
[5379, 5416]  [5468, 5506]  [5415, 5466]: 1.4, 33.8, 35.5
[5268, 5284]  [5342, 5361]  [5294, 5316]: -3.8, 28.2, 34.4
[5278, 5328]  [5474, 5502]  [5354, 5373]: -1.0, 33.5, 35.8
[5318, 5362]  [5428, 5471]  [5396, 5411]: 0.8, 32.6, 33.7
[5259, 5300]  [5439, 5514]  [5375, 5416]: -2.1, 29.9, 34.4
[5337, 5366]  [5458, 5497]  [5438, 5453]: 1.2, 34.1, 36.4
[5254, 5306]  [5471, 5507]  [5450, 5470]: 0.4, 30.8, 35.3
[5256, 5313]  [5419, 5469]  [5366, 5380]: -1.1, 31.8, 33.6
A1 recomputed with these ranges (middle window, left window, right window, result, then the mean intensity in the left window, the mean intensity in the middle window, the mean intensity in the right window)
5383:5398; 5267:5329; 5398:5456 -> -0.68 A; 32.3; 34.4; 33.2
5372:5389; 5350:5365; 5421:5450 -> -0.35 A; 36.7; 36.4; 33.3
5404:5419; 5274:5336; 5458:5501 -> 0.40 A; 32.9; 33.9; 36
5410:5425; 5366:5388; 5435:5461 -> -0.63 A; 35.7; 35.5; 32.9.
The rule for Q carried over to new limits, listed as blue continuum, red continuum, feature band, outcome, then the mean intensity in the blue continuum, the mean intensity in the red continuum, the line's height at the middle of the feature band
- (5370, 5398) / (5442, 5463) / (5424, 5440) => 0.0 A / 35.3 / 32.4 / 33.2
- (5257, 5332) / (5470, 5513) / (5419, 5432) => 0.2 A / 31.9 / 34.9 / 33.9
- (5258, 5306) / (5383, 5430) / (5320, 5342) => 0.8 A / 30.7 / 33.7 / 31.9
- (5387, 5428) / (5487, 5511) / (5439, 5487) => -1.9 A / 33.6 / 33.6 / 33.6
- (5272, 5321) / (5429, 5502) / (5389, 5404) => 0.5 A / 33.3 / 34.7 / 34.1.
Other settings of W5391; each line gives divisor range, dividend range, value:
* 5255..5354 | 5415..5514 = 1.14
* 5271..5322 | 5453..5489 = 1.16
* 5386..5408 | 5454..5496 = 1.13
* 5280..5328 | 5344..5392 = 1.08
